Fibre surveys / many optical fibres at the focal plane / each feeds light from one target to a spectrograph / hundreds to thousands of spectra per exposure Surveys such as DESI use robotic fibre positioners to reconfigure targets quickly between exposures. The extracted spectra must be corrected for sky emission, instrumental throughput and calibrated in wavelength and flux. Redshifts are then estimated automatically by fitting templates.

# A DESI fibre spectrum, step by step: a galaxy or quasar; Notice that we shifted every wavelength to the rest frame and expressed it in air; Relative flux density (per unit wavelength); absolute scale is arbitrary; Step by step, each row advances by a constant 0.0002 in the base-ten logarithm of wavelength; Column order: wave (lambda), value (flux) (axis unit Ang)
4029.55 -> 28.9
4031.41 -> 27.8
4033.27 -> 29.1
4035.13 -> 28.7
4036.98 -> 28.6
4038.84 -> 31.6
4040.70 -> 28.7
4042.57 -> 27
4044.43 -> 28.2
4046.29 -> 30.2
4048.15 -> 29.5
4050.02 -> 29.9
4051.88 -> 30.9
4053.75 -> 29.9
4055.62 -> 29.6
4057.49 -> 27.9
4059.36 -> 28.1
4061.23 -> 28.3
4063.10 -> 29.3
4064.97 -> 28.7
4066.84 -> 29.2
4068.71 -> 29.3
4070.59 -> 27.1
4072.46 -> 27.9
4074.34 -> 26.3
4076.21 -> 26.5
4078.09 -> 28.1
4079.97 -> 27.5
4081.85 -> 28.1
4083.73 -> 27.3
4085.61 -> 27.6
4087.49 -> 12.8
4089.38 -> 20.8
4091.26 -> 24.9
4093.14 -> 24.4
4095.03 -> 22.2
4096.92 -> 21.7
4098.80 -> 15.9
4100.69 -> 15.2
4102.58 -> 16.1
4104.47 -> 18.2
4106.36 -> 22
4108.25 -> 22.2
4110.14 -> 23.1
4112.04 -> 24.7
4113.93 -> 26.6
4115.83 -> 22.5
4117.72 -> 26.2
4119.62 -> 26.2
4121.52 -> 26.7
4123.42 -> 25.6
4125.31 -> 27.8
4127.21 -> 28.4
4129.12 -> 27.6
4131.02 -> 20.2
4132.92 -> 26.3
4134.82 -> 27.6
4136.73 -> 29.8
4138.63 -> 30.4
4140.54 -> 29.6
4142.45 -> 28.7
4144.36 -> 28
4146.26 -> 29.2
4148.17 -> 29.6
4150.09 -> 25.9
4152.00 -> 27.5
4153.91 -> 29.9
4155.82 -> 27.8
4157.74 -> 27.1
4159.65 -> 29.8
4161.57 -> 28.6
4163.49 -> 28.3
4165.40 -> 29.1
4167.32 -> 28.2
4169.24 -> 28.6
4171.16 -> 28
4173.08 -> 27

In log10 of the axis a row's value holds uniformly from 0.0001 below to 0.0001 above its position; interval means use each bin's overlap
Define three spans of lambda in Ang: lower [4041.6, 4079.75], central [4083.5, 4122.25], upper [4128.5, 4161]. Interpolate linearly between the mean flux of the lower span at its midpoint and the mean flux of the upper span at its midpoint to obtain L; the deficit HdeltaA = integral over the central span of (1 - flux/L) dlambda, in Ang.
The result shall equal 8.4 Ang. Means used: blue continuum 28.6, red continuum 28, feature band 22.1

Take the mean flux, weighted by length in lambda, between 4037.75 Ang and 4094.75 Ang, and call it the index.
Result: 27.5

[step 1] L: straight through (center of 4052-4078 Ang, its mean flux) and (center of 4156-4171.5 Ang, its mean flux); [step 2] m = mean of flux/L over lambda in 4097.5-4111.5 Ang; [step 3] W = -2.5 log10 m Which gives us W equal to 0.425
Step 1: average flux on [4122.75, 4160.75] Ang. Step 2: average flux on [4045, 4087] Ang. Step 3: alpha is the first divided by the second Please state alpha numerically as 1.0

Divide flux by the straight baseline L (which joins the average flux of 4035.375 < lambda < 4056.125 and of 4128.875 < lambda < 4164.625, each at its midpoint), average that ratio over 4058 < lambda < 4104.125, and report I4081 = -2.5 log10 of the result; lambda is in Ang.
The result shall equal 0.18 mag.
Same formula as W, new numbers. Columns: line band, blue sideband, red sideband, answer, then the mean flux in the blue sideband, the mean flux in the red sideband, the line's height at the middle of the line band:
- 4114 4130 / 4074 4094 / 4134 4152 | 0.04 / 24.9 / 28.7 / 27.3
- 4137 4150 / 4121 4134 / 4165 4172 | -0.08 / 26.1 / 28.4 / 27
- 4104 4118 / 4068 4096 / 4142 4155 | 0.15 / 25.3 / 28.4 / 26.7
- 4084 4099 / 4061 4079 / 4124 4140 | 0.26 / 28.1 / 27.3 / 27.8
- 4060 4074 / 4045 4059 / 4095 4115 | -0.05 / 29.6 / 20.7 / 27.1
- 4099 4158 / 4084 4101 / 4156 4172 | -0.03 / 21.1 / 28.4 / 24.8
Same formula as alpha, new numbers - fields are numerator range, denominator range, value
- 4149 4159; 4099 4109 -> 1.50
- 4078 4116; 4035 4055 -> 0.76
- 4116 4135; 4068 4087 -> 0.96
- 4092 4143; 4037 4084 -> 0.85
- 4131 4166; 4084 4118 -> 1.31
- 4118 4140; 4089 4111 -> 1.31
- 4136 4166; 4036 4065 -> 0.98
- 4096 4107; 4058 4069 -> 0.63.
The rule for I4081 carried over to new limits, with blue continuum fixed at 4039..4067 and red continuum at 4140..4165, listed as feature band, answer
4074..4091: 0.160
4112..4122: 0.128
